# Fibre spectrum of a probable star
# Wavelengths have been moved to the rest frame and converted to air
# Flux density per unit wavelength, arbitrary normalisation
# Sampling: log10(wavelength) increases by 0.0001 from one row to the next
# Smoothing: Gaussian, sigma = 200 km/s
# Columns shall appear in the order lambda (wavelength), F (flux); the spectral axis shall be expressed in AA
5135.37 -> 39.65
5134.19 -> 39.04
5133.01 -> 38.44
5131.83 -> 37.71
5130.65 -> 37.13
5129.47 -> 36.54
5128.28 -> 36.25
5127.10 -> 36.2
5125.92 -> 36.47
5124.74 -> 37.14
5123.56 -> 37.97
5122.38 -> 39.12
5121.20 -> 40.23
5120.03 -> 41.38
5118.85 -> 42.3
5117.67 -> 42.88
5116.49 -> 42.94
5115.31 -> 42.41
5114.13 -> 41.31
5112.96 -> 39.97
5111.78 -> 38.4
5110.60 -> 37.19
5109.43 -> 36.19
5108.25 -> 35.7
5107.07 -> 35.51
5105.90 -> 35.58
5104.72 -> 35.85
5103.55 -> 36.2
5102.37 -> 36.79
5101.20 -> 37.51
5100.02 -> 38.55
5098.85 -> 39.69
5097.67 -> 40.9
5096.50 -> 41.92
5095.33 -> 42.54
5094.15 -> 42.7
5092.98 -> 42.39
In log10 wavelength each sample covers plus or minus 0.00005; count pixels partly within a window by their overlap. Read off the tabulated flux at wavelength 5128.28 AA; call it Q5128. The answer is 36.25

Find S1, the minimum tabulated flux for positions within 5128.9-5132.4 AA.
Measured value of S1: 36.54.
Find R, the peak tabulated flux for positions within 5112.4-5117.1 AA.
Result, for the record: 42.94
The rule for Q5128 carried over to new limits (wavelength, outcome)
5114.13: 41.31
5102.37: 36.79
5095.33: 42.54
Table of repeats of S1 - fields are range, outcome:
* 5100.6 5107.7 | 35.51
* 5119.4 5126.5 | 36.47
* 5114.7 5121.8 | 40.23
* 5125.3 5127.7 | 36.2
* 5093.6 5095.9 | 42.54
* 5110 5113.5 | 37.19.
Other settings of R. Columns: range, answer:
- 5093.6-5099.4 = 42.7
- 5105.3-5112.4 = 38.4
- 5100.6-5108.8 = 37.51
